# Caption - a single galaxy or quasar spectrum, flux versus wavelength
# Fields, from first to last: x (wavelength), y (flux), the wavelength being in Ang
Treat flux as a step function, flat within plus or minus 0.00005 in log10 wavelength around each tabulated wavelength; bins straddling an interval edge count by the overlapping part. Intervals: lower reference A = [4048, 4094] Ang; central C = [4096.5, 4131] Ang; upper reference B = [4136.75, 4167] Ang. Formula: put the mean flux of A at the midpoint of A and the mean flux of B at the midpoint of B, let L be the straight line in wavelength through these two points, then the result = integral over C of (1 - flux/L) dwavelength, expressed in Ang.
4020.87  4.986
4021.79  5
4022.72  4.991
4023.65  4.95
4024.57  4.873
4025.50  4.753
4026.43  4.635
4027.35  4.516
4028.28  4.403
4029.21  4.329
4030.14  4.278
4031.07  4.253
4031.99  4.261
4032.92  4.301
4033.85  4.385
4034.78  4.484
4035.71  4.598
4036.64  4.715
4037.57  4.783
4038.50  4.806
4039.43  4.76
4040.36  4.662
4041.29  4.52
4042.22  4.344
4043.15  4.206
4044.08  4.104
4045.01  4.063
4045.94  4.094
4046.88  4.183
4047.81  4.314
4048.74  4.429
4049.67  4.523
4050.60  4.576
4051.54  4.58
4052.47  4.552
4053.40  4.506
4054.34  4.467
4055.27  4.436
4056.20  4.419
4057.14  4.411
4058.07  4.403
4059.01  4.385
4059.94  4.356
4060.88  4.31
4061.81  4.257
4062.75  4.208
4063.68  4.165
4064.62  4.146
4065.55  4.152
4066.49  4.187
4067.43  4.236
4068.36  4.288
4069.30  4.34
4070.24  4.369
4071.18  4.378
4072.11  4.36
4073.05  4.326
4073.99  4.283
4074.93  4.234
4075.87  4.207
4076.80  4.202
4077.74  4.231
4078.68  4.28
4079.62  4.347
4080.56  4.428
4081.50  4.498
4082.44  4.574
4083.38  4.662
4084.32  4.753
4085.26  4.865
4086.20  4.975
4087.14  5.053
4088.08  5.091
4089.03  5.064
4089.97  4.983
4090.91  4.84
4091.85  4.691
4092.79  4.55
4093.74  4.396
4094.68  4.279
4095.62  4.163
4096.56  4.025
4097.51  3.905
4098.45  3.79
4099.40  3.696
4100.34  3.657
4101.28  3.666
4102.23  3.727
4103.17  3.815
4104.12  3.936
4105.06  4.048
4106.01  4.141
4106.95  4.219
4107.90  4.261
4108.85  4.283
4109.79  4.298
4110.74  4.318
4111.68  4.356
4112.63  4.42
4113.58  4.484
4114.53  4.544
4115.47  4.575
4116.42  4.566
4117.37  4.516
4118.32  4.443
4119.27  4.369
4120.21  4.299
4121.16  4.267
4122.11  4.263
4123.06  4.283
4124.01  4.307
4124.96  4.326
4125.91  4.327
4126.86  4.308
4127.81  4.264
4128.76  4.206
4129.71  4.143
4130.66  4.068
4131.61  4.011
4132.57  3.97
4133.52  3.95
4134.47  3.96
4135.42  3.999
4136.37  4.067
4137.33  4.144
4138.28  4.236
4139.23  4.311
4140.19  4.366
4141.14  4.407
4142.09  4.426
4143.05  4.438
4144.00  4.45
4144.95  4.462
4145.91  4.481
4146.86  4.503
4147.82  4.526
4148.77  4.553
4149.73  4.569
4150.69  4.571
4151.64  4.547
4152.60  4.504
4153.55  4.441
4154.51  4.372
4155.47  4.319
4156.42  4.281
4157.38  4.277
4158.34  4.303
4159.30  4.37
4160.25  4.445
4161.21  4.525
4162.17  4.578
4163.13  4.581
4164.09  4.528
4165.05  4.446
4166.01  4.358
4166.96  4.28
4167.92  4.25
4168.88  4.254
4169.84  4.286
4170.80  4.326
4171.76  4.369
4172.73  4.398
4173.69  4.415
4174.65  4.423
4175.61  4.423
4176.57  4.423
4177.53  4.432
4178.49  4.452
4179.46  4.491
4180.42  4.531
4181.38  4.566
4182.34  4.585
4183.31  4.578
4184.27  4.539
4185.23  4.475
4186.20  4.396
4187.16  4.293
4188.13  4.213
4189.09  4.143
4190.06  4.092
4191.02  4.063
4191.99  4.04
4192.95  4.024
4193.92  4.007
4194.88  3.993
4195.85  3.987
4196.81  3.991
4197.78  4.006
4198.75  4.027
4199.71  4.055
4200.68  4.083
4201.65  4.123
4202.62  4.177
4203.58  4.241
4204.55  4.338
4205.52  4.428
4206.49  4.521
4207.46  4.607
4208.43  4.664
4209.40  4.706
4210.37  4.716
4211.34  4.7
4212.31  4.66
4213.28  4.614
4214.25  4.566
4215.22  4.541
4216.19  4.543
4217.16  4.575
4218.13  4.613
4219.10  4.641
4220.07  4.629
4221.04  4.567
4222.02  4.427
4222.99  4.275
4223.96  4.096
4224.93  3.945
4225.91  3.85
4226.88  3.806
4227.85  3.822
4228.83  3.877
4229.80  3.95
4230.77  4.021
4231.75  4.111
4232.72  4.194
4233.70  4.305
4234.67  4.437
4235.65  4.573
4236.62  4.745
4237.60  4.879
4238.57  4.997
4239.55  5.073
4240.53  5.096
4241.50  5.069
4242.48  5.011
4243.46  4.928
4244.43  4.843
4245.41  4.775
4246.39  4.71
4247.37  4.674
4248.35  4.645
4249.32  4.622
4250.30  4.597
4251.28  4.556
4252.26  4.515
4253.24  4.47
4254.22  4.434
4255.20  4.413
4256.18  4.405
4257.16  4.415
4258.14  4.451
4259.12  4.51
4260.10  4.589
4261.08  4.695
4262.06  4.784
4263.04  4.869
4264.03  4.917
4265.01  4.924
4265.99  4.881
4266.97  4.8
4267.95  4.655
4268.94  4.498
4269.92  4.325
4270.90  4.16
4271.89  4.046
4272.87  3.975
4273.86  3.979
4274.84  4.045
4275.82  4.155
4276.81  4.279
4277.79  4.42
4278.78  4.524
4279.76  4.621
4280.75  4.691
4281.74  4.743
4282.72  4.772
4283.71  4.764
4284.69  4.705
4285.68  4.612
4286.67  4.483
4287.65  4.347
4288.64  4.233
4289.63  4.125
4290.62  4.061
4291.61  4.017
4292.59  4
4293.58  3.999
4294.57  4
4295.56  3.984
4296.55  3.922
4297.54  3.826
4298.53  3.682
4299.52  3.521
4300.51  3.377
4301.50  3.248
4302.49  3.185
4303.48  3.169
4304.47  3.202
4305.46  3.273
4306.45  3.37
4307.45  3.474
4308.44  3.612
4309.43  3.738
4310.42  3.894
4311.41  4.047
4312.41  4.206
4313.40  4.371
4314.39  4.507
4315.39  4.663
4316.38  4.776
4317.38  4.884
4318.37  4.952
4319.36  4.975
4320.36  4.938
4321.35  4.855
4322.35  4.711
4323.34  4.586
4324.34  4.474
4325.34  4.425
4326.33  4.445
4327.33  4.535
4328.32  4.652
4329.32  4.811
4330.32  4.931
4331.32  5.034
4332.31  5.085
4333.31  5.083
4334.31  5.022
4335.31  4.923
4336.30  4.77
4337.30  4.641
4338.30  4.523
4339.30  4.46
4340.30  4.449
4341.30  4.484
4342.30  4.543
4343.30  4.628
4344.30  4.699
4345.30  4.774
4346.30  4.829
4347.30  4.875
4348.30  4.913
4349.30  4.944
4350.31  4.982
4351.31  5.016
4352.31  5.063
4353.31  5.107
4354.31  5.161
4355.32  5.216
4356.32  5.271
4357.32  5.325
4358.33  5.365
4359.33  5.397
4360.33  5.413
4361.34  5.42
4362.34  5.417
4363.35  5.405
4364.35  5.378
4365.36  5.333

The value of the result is 1.9 Ang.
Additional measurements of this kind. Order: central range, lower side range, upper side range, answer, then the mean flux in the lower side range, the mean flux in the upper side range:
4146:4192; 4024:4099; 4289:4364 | 0.6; 4.43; 4.51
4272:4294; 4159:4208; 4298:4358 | 0.5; 4.32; 4.49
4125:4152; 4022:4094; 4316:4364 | 1.8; 4.48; 4.9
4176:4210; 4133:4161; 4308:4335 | 1.0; 4.36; 4.61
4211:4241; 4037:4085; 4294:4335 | -1.0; 4.38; 4.23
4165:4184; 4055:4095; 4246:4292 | 0.3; 4.46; 4.49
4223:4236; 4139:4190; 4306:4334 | 1.1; 4.42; 4.51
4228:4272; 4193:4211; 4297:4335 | -3.4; 4.26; 4.26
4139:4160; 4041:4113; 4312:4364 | 0.2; 4.33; 4.87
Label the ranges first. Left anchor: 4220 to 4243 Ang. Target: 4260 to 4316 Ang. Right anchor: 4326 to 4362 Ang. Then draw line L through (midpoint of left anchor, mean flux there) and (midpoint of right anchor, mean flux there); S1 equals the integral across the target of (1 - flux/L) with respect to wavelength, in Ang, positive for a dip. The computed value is 5.8 Ang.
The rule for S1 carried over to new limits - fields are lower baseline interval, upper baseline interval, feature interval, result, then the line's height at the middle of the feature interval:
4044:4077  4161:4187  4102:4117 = 0.4 Ang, 4.37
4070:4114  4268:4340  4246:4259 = -0.7 Ang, 4.31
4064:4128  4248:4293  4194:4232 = 1.2 Ang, 4.43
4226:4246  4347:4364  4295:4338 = 6.1 Ang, 4.98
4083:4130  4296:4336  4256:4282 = -1.3 Ang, 4.28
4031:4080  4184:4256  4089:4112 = 1.0 Ang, 4.38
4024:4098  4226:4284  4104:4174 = 2.2 Ang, 4.47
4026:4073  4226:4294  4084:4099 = -0.6 Ang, 4.41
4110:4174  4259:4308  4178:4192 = -0.2 Ang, 4.3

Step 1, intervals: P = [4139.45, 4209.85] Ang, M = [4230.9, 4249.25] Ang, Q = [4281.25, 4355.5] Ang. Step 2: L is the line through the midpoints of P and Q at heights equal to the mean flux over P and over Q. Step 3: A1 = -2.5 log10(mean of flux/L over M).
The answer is -0.08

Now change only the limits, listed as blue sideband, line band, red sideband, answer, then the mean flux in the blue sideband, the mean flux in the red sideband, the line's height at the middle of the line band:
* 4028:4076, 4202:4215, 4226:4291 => -0.013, 4.37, 4.51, 4.47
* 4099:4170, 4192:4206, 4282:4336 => 0.047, 4.29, 4.27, 4.29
